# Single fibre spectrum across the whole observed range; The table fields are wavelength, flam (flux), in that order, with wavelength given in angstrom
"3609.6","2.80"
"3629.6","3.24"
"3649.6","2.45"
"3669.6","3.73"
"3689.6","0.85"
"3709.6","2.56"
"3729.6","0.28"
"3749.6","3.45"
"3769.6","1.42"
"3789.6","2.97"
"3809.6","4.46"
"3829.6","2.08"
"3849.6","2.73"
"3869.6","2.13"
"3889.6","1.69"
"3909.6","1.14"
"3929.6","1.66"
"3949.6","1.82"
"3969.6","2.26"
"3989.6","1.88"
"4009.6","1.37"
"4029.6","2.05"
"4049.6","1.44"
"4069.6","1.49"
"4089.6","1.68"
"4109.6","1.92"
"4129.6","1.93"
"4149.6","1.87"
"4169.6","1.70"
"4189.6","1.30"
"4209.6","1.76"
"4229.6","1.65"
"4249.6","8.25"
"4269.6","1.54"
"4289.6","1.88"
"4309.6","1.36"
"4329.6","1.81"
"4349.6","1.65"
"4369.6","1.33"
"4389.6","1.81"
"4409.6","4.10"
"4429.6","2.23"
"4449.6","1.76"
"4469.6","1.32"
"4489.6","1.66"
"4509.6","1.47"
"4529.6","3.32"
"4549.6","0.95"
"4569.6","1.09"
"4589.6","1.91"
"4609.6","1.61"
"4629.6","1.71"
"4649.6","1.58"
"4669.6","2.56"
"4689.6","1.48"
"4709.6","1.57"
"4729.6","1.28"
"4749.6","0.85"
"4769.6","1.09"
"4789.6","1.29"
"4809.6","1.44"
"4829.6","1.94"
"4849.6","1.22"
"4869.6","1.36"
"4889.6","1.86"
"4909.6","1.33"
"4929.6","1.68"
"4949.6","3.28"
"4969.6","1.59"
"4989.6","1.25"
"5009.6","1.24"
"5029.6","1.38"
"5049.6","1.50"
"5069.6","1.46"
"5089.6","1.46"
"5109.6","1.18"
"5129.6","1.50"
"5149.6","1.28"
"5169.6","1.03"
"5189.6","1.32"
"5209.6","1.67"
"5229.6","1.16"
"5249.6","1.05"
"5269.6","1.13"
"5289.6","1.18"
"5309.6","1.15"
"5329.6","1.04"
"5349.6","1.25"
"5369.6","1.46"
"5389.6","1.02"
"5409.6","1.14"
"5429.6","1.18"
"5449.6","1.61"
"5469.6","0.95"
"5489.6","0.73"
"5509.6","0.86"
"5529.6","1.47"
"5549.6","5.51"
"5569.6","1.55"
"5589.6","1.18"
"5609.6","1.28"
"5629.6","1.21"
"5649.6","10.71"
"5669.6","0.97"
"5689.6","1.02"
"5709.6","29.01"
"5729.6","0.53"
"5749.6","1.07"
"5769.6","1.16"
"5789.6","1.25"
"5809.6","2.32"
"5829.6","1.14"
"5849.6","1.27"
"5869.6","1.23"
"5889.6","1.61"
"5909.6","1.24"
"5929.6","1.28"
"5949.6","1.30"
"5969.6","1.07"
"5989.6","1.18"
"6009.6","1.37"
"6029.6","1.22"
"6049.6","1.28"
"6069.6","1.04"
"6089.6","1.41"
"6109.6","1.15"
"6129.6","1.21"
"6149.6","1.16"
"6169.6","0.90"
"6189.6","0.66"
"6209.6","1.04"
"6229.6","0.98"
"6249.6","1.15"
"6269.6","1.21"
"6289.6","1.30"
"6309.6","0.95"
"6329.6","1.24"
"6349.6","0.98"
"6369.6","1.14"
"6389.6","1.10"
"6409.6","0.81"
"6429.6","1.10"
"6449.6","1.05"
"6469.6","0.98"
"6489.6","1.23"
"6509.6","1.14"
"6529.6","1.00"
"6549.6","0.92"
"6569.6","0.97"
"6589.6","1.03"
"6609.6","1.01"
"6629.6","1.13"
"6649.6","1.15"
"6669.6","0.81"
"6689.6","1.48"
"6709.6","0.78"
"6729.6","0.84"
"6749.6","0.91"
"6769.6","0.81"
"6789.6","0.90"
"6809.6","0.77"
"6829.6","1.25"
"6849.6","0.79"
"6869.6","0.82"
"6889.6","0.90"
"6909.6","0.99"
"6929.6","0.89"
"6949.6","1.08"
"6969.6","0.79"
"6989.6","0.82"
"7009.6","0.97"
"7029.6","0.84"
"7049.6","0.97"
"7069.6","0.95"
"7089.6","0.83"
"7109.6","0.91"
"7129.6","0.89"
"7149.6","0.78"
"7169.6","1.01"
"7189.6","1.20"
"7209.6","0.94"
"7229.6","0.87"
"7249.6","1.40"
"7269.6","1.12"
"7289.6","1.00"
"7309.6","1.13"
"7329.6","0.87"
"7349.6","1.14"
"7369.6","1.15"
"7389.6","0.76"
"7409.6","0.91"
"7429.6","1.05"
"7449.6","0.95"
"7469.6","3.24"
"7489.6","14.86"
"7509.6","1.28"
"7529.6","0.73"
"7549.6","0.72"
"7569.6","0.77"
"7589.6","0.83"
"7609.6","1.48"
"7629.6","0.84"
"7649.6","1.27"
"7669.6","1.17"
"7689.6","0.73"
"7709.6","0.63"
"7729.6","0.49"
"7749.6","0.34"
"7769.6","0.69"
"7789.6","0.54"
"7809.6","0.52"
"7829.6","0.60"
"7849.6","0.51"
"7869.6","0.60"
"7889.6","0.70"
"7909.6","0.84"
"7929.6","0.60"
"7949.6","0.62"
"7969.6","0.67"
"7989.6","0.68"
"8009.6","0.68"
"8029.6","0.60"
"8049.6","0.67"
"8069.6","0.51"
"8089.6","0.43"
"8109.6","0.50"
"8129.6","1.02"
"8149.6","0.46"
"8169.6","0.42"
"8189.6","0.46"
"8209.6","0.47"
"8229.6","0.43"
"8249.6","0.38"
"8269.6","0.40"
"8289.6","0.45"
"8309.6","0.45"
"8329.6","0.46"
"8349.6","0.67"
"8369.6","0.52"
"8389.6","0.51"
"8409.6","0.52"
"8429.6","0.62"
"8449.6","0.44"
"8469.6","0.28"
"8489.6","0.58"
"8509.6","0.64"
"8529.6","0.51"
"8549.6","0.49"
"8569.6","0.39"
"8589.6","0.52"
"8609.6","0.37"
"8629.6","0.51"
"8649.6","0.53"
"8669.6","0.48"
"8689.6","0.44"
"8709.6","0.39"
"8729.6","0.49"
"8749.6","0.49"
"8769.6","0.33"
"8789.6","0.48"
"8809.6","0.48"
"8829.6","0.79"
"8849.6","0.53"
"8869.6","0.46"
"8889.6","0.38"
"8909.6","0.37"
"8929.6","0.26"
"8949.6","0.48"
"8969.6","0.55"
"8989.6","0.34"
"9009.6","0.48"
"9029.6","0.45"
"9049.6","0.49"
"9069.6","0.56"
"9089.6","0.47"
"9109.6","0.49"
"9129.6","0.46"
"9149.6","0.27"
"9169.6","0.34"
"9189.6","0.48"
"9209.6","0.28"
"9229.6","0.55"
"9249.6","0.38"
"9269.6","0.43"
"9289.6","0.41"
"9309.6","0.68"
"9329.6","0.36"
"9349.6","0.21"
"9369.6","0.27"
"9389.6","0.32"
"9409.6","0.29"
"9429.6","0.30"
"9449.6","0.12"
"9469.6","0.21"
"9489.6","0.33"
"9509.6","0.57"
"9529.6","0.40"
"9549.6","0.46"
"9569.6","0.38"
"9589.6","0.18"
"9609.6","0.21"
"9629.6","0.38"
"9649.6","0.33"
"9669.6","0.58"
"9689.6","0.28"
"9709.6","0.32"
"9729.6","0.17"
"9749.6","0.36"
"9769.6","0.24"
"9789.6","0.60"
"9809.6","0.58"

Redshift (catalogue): 0.14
